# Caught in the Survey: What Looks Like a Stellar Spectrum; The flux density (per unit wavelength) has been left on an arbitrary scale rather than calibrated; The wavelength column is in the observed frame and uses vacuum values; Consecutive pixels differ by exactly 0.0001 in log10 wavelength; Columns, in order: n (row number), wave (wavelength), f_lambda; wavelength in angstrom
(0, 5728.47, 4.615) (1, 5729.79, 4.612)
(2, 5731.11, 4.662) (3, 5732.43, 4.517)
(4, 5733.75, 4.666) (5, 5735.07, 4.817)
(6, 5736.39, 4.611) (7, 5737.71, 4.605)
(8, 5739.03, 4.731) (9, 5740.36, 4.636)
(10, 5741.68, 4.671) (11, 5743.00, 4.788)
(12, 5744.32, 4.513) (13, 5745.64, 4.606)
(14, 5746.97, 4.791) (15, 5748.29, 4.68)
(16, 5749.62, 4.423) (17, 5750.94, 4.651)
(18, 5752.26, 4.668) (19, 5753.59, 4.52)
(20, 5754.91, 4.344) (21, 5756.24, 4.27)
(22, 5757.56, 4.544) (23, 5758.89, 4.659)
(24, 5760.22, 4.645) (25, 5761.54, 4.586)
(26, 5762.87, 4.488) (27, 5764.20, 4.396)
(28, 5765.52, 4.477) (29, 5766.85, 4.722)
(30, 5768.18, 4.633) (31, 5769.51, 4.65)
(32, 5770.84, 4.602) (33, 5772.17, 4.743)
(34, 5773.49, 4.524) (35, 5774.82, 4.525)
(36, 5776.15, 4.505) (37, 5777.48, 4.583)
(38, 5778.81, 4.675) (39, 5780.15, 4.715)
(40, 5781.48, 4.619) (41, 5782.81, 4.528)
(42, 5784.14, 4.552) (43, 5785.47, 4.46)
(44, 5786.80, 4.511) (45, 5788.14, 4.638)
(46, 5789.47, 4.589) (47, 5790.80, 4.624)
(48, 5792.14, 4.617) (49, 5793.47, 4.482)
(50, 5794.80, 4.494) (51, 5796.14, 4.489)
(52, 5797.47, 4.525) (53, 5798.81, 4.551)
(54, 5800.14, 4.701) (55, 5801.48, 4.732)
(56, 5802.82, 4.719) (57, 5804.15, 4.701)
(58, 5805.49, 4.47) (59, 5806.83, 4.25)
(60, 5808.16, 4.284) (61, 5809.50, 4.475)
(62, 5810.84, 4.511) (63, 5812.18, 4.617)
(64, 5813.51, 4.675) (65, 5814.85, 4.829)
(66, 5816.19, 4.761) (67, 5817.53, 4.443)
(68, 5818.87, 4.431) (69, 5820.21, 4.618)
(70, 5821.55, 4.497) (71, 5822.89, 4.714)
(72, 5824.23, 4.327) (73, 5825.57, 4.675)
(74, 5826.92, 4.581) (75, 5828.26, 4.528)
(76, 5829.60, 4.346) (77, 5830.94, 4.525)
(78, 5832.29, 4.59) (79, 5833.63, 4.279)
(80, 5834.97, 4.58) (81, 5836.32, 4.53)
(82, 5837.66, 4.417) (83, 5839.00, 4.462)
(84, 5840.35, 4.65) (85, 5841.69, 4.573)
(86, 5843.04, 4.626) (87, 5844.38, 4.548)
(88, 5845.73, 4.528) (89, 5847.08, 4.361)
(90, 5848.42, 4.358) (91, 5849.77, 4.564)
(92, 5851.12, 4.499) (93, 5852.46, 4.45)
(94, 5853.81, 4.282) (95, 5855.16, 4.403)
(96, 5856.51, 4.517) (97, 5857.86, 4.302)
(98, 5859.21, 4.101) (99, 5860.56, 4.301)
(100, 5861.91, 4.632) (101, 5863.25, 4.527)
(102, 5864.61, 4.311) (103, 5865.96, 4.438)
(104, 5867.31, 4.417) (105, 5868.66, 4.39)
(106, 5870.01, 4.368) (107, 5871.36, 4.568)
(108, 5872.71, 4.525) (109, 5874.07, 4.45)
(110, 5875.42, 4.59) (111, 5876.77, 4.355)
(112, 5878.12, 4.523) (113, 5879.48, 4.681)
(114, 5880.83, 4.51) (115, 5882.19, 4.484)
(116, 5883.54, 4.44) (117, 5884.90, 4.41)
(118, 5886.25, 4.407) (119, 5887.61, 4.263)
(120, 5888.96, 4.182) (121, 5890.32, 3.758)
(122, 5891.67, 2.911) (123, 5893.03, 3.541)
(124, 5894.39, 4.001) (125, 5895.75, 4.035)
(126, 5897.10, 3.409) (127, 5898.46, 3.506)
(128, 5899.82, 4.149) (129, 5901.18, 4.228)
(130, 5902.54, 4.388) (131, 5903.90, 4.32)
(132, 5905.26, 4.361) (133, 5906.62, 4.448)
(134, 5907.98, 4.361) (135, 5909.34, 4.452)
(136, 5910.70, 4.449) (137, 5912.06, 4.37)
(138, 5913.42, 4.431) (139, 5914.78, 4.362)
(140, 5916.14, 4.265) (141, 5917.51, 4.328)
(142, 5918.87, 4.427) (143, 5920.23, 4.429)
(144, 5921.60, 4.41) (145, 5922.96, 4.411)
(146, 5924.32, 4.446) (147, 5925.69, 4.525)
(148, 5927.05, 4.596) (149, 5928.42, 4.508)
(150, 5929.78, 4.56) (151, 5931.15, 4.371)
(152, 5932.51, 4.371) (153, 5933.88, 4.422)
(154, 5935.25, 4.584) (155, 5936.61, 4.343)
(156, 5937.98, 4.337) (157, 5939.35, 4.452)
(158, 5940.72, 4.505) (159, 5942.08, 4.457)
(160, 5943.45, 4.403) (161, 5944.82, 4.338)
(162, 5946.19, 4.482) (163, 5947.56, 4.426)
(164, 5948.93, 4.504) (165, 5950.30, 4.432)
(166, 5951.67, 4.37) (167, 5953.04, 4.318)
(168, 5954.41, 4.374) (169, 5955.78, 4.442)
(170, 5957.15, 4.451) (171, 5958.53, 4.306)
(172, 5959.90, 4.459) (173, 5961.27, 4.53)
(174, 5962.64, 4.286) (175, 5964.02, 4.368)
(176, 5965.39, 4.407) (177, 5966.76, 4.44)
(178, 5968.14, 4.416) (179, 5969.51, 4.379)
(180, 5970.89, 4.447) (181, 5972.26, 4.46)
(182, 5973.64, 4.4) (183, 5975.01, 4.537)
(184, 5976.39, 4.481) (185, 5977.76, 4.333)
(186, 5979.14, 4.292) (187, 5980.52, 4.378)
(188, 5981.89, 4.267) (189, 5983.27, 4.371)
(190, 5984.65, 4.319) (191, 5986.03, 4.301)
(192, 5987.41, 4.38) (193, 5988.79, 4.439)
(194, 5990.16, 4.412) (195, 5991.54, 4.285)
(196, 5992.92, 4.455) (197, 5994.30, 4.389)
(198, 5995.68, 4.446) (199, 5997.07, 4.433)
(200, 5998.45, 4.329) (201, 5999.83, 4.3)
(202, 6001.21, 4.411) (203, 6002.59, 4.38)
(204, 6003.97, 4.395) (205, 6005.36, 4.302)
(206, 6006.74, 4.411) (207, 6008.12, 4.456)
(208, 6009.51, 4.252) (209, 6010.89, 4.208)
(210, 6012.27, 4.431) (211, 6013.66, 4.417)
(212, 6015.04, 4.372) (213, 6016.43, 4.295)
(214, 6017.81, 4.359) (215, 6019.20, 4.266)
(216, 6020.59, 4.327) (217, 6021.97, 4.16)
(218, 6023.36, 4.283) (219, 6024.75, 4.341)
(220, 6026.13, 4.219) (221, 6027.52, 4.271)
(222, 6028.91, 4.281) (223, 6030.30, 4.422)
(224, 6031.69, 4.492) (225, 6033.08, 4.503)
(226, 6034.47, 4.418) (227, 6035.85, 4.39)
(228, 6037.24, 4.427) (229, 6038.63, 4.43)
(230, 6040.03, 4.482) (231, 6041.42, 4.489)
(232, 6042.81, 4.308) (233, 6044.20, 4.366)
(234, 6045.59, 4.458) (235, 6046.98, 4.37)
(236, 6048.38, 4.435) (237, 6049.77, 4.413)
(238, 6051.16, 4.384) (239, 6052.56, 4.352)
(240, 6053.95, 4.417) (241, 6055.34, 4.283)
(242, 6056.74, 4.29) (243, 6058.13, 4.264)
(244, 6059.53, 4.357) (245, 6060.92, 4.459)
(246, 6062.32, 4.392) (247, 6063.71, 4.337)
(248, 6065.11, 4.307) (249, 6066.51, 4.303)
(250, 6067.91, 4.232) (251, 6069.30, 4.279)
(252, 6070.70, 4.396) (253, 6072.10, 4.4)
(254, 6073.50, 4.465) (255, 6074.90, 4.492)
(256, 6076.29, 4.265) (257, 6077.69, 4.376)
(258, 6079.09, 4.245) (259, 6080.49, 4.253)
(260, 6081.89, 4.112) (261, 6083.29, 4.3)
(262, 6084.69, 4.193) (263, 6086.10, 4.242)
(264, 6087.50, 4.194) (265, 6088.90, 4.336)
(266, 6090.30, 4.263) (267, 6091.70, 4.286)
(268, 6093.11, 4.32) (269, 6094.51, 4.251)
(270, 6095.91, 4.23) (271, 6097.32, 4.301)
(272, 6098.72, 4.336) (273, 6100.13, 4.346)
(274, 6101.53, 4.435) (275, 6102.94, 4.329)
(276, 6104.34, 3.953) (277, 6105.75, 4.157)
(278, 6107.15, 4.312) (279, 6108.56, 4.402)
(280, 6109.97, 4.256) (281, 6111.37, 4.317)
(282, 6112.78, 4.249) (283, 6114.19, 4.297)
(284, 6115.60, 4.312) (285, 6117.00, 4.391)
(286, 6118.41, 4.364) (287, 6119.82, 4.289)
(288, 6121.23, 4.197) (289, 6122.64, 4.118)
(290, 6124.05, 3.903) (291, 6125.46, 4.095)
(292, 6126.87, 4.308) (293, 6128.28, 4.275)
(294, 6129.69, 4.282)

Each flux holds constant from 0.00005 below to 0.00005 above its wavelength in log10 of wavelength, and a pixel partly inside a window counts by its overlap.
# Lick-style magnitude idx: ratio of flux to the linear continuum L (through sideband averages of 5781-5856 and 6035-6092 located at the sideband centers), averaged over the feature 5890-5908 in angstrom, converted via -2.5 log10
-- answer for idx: 0.13 mag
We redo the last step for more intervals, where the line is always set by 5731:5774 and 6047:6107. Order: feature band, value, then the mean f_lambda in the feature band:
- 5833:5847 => 0.00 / 4.51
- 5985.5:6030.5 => 0.01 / 4.35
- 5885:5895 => 0.15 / 3.9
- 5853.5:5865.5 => 0.03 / 4.38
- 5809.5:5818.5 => -0.02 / 4.62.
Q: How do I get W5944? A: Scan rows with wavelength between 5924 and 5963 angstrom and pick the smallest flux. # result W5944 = 4.286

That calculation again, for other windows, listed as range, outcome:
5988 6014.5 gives 4.208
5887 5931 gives 2.911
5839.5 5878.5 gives 4.101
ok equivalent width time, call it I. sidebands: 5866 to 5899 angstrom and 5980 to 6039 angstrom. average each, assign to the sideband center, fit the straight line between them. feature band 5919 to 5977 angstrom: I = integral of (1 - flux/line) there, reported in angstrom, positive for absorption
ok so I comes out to -2.0 angstrom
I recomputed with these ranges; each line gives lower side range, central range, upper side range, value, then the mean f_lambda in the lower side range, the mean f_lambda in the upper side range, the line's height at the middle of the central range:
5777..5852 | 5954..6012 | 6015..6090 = 0.2 angstrom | 4.55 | 4.34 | 4.4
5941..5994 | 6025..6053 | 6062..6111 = -0.4 angstrom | 4.4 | 4.29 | 4.34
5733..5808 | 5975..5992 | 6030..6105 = 0.2 angstrom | 4.59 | 4.34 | 4.41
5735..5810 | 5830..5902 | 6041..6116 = 2.7 angstrom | 4.58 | 4.32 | 4.5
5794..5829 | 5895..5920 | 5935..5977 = 1.3 angstrom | 4.56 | 4.42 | 4.47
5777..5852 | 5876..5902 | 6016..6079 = 2.3 angstrom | 4.55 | 4.36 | 4.49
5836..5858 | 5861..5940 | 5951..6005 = 2.1 angstrom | 4.48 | 4.39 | 4.44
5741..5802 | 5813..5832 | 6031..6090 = -0.1 angstrom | 4.58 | 4.35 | 4.54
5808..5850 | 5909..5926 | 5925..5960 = 0.2 angstrom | 4.53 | 4.43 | 4.46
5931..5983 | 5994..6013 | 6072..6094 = 0.0 angstrom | 4.41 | 4.29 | 4.37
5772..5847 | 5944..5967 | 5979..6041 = 0.0 angstrom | 4.55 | 4.36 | 4.41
